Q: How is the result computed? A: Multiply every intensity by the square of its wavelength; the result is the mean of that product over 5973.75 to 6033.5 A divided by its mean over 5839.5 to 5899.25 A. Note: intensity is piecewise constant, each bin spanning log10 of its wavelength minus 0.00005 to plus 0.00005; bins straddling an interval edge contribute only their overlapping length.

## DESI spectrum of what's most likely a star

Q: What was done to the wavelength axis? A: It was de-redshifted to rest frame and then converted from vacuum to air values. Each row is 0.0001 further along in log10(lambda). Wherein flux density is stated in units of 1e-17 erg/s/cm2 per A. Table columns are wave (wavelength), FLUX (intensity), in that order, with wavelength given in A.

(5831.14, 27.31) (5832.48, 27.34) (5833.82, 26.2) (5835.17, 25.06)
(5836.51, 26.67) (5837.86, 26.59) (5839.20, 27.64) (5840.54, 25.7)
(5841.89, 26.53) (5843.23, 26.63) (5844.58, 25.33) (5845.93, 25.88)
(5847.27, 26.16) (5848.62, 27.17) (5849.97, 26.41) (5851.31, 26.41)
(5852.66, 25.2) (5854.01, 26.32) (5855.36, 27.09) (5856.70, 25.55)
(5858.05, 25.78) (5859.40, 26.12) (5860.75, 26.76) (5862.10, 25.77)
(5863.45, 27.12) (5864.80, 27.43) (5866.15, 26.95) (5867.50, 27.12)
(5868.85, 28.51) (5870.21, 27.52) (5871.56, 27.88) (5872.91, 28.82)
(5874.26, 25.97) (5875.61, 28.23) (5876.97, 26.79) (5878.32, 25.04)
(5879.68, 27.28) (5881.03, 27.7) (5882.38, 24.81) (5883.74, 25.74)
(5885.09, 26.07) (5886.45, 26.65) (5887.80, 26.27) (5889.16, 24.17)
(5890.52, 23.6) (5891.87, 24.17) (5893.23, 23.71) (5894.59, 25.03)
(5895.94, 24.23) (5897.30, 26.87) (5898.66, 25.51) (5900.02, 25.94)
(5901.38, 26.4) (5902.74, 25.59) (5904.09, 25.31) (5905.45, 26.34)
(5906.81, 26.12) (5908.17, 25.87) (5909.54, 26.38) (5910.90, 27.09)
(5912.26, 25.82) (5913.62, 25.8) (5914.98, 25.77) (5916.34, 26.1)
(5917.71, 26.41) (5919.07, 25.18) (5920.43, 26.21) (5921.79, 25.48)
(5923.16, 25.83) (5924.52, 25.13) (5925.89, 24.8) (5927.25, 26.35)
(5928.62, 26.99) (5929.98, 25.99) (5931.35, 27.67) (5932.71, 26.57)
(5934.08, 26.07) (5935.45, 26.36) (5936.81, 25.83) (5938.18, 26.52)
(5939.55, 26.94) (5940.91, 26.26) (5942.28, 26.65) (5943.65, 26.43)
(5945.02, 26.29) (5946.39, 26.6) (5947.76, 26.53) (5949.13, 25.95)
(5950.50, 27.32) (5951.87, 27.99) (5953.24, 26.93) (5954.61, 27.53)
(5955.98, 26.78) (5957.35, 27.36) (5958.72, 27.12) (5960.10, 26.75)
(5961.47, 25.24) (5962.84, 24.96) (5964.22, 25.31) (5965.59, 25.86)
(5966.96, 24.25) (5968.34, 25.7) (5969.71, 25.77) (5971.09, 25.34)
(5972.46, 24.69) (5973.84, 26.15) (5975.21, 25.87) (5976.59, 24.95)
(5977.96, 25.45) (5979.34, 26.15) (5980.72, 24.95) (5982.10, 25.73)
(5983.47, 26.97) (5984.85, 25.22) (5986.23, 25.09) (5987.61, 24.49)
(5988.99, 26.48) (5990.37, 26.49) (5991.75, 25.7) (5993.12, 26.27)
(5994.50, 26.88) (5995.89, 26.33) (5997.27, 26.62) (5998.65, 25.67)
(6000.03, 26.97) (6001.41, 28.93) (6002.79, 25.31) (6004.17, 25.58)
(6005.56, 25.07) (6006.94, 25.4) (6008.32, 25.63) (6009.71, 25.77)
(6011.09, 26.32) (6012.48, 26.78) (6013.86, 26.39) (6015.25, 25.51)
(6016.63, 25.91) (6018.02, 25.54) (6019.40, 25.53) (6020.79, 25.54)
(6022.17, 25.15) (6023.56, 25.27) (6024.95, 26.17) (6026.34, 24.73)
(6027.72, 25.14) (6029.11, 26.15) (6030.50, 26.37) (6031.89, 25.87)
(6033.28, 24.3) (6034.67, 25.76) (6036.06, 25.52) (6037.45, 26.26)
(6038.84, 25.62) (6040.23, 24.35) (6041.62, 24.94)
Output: 1.03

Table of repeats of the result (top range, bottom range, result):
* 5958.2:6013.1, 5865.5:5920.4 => 1.02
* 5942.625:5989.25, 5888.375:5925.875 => 1.04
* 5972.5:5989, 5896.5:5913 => 1.00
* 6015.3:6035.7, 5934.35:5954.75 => 0.98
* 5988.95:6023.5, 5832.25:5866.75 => 1.04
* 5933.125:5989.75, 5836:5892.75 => 1.02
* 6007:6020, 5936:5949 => 1.00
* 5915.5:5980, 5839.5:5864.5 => 1.03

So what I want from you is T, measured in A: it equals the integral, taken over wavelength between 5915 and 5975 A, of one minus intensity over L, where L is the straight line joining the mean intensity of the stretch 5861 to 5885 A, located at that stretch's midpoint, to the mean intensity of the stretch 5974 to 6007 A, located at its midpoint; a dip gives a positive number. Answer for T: 0.4 A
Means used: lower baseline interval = 27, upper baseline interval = 26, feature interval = 26.2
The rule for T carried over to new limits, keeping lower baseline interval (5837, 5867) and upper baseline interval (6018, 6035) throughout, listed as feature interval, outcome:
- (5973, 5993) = 0.0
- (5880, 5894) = 0.5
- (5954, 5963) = -0.3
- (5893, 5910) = 0.3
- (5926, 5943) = -0.3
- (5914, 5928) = 0.2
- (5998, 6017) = -0.4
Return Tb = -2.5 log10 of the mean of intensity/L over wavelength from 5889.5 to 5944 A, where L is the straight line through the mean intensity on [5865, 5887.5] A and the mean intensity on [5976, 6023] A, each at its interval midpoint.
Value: 0.03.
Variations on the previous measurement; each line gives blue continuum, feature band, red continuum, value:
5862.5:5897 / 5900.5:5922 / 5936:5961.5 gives 0.02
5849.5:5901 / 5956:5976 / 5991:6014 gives 0.02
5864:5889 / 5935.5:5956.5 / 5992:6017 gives -0.01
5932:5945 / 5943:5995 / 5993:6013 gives 0.01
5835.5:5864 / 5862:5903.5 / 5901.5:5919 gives 0.00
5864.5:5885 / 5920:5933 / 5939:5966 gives 0.03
